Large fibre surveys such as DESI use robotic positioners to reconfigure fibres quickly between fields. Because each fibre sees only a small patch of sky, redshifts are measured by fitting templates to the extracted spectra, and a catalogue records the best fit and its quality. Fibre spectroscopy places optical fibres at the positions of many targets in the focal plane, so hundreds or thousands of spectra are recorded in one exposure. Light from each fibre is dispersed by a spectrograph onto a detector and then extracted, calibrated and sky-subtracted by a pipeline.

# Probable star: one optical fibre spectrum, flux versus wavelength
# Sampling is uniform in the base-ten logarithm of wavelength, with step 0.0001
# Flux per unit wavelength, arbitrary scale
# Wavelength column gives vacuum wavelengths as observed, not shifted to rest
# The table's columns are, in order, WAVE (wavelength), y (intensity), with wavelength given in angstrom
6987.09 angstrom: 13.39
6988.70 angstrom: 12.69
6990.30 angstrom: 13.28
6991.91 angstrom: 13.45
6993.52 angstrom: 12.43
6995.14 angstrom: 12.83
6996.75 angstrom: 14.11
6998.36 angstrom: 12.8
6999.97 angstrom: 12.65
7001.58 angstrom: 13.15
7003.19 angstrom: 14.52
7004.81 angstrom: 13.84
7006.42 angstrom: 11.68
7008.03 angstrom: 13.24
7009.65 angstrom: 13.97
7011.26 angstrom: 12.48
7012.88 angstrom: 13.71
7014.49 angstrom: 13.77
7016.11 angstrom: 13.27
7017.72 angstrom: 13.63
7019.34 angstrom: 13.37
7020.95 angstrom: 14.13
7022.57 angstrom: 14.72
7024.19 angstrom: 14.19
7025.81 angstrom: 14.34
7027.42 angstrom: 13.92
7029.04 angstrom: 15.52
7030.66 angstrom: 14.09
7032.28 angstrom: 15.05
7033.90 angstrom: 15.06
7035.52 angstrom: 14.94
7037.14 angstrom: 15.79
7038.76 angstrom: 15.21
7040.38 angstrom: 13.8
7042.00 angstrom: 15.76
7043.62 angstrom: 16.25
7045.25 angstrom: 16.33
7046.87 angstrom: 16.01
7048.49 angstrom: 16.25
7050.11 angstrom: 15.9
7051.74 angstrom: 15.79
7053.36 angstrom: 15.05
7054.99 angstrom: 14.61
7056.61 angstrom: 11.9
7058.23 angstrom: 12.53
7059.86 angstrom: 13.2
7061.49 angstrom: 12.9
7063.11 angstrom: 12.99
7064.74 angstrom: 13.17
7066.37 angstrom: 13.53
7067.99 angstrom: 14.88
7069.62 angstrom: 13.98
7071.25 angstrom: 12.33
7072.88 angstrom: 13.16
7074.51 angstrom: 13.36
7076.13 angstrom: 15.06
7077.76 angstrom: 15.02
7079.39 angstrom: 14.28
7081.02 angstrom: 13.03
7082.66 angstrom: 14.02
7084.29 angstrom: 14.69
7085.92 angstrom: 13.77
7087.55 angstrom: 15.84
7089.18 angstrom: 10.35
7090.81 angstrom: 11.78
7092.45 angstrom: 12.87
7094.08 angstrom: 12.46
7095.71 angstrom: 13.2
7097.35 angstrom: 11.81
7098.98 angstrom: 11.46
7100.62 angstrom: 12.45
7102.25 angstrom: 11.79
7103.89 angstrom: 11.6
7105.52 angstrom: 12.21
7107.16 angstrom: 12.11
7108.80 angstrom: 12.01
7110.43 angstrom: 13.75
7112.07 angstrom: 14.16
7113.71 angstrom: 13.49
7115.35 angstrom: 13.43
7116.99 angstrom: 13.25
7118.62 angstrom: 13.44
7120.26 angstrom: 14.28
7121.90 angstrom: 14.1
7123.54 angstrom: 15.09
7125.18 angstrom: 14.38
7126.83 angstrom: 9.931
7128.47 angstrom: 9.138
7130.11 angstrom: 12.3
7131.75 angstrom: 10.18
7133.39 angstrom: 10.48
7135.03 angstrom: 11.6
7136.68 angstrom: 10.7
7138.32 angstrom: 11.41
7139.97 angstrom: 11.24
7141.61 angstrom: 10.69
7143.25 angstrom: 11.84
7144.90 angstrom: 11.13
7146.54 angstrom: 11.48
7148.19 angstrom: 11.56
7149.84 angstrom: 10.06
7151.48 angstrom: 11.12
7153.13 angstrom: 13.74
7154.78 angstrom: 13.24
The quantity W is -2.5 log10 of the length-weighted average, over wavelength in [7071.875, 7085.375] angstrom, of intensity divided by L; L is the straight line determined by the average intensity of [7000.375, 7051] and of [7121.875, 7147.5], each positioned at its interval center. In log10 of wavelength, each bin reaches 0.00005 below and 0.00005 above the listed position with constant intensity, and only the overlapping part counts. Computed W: -0.082 mag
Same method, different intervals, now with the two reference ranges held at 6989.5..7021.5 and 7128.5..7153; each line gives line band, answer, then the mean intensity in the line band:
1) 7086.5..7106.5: -0.04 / 12.3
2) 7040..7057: -0.21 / 15.4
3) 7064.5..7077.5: -0.13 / 13.8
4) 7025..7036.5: -0.14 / 14.7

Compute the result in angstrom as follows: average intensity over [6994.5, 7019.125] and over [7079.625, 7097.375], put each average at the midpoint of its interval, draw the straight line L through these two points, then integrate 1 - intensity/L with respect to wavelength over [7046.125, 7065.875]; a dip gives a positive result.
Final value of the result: -1.4 angstrom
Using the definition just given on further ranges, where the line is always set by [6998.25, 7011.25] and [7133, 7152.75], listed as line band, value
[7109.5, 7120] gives -1.8 angstrom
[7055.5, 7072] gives -1.1 angstrom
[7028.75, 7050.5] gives -4.7 angstrom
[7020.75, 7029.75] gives -1.1 angstrom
